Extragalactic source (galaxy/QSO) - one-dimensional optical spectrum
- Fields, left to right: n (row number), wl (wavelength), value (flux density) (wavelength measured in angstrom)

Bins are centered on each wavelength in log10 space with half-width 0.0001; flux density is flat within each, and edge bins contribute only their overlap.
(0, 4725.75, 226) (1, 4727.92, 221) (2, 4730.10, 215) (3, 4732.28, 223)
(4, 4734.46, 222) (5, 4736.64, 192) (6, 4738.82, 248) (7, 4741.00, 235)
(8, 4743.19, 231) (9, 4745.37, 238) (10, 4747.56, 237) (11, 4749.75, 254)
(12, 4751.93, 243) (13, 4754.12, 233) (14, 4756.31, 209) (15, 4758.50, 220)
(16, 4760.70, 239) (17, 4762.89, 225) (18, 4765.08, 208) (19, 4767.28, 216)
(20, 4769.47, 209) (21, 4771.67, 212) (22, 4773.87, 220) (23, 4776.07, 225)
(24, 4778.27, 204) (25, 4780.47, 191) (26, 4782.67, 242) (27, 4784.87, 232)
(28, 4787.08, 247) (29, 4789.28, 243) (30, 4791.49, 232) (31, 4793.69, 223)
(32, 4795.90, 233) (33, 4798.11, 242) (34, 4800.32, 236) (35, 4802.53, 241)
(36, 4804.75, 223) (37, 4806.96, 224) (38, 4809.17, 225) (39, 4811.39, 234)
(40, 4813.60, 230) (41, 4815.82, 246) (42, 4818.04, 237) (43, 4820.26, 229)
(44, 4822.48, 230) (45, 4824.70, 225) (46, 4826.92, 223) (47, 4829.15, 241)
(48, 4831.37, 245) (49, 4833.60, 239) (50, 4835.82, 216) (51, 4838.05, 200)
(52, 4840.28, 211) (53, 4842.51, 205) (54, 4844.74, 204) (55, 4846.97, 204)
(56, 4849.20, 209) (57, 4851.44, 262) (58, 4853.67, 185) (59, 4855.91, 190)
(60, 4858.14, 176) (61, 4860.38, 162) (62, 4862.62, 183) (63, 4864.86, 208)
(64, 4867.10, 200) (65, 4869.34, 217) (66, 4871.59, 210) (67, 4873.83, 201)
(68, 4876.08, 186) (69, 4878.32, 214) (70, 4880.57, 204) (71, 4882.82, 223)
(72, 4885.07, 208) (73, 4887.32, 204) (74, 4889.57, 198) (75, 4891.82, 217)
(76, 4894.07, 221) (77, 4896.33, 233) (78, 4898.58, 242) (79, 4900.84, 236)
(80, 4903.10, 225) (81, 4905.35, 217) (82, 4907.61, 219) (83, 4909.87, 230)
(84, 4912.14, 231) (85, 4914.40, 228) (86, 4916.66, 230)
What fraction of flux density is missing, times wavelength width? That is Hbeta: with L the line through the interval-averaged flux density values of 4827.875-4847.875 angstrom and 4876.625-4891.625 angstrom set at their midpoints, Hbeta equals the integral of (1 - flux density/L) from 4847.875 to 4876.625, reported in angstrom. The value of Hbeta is 1.84 angstrom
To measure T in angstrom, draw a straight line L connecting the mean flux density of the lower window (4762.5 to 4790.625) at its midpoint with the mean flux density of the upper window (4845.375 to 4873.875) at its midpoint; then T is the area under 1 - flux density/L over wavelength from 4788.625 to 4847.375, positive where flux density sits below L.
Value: -4.6 angstrom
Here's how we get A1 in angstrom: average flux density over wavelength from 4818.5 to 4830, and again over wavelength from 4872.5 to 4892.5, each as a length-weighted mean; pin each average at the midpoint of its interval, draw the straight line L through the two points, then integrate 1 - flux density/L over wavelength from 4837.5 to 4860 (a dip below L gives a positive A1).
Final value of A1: 1.7 angstrom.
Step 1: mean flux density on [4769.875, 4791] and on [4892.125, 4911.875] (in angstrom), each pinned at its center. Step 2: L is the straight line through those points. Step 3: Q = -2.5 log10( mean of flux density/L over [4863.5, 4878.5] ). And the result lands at 0.11 mag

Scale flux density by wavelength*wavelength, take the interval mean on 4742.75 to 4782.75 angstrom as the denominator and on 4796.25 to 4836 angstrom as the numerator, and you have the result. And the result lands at 1.07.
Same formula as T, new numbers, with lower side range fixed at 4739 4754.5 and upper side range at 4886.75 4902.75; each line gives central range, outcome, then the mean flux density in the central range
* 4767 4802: 1.4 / 226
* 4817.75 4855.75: 1.5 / 220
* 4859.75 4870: 1.4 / 195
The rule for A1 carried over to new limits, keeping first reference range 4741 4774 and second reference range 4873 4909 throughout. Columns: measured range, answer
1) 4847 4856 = 0.2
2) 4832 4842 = 0.1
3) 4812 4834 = -1.3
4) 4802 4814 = -0.3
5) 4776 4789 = 0.0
